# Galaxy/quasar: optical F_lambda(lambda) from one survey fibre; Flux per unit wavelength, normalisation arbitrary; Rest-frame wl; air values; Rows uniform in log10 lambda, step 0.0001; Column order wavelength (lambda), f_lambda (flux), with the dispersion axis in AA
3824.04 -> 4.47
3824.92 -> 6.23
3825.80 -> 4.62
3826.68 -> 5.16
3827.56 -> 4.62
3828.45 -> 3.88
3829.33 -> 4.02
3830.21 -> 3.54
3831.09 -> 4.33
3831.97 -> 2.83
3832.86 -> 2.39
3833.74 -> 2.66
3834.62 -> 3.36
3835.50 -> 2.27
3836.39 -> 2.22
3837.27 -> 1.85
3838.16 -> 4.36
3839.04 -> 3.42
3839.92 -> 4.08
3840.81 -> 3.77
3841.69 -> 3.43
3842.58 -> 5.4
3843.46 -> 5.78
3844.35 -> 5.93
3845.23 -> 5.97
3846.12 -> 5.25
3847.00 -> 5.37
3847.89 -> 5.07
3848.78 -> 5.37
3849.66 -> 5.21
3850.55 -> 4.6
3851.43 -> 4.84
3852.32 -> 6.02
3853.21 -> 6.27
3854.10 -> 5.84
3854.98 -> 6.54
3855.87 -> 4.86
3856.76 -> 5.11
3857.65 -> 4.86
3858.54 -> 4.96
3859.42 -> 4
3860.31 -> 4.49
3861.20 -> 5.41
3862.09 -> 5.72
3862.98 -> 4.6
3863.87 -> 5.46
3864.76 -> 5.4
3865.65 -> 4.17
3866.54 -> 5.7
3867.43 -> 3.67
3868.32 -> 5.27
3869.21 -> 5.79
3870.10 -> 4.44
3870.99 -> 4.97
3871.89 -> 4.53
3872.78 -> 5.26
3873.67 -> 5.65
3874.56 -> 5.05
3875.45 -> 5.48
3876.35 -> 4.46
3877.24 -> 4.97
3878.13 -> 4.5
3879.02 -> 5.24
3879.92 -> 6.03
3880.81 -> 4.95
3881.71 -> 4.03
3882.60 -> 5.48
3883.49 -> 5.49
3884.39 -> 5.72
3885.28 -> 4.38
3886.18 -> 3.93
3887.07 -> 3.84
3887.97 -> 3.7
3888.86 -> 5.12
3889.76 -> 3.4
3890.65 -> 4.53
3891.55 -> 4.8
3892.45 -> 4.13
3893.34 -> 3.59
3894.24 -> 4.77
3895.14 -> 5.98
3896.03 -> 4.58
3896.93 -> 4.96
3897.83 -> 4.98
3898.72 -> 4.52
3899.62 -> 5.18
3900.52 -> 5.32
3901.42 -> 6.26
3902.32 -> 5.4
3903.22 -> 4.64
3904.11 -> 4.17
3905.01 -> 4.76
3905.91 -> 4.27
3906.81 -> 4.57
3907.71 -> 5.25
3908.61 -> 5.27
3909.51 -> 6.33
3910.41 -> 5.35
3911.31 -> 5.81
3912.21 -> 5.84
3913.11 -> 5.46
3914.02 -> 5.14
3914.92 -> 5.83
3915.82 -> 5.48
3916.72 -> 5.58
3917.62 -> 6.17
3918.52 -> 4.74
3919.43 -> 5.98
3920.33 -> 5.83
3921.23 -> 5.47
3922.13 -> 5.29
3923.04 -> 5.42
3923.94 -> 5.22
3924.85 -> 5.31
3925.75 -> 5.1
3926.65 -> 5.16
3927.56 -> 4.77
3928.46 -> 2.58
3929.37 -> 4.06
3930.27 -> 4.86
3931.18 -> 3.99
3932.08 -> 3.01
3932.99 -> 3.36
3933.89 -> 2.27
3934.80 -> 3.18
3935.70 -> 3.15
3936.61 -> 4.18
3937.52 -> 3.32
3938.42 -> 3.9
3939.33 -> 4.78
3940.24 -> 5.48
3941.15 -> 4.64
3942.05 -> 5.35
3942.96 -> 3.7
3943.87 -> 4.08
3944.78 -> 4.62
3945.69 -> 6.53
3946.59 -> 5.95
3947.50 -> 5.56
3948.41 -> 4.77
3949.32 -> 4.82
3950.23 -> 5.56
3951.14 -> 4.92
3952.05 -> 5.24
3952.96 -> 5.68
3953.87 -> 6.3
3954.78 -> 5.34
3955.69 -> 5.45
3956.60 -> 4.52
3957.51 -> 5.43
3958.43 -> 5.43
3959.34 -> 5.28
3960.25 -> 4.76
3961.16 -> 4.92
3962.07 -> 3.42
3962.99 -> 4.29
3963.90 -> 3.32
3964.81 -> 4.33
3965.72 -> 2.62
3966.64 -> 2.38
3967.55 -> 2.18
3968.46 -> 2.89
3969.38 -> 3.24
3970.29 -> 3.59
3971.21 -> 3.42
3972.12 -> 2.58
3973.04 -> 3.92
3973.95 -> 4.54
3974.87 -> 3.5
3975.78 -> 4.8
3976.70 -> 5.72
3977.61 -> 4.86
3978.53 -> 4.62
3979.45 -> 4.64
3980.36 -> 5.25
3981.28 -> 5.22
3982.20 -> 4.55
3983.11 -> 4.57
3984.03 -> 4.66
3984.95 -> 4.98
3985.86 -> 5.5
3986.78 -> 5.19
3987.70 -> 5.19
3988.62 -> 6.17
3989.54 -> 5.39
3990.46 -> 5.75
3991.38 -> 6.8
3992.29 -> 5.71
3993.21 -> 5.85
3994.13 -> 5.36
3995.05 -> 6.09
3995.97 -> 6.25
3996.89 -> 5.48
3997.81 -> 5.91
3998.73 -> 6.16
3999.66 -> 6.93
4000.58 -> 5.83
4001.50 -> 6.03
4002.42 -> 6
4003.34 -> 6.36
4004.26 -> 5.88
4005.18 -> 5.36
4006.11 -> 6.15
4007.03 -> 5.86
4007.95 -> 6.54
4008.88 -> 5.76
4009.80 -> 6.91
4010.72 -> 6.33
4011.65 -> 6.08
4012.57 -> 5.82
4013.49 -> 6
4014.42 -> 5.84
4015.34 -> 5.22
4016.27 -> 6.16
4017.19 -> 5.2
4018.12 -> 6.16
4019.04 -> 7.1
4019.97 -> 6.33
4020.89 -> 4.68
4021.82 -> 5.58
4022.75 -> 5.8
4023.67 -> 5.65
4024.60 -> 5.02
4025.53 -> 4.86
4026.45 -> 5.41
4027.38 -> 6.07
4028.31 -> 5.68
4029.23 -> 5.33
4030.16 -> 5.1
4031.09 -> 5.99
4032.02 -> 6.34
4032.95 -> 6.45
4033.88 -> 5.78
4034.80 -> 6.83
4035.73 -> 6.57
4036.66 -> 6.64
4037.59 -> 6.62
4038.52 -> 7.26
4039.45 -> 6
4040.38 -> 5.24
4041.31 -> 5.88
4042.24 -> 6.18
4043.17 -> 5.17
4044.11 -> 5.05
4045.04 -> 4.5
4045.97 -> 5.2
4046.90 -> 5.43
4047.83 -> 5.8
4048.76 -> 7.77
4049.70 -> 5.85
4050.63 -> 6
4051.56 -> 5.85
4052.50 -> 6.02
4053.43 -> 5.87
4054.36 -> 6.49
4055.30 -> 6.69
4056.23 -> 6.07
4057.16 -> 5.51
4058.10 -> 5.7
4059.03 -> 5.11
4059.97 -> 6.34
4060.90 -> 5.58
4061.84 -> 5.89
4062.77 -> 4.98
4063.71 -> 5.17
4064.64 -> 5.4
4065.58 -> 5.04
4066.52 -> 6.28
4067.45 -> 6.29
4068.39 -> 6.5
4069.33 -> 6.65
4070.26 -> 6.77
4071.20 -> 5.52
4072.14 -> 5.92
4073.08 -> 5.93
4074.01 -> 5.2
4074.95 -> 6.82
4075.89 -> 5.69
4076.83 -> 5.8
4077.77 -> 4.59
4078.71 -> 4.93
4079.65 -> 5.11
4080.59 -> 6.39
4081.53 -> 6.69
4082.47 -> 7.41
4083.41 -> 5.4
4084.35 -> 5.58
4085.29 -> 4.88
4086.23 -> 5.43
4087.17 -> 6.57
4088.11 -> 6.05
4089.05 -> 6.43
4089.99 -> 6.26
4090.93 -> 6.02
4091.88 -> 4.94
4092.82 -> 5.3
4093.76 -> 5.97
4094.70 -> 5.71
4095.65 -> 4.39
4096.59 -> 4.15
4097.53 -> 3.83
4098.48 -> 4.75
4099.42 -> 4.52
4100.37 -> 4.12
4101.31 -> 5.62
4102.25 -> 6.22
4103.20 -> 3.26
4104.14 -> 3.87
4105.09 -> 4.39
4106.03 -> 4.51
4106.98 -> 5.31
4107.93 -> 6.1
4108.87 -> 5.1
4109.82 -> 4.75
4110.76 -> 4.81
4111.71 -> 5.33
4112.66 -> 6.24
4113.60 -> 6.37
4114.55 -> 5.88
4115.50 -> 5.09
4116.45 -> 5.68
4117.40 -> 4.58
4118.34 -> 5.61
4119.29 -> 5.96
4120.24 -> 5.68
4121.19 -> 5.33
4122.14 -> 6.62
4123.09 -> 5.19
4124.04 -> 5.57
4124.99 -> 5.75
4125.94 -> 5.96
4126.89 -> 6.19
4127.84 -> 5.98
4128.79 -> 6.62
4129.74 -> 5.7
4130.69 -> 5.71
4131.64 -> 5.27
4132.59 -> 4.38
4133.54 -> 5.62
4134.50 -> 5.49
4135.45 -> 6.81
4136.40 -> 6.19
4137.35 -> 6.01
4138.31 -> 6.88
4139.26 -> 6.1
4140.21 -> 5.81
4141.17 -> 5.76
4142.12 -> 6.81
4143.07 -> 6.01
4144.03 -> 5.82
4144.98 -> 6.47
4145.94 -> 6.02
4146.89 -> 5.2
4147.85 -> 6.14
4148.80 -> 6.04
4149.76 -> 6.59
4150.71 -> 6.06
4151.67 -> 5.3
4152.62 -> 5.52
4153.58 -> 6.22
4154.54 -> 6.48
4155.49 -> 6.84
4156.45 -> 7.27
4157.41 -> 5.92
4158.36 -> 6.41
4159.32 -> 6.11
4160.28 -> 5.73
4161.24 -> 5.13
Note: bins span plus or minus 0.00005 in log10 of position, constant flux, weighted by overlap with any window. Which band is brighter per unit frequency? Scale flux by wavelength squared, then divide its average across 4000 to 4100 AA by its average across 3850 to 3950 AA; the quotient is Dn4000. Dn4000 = 1.3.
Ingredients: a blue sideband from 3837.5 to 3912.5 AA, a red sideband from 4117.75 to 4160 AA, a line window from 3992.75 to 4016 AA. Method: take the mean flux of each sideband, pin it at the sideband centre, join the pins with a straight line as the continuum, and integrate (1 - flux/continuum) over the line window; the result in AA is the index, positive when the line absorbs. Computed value -2.29 AA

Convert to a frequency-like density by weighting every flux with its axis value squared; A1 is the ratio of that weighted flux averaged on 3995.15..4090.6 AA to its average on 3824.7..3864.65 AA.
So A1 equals 1.43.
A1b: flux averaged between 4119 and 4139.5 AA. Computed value 5.86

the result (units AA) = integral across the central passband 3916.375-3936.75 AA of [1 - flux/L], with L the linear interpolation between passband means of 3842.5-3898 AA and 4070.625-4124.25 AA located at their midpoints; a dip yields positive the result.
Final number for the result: 2.2 AA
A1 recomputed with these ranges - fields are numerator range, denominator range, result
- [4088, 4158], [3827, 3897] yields 1.38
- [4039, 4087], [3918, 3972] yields 1.37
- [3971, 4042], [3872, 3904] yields 1.23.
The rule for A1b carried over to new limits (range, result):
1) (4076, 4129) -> 5.44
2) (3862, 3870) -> 5.03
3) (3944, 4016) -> 5.14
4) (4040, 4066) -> 5.71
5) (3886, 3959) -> 4.86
